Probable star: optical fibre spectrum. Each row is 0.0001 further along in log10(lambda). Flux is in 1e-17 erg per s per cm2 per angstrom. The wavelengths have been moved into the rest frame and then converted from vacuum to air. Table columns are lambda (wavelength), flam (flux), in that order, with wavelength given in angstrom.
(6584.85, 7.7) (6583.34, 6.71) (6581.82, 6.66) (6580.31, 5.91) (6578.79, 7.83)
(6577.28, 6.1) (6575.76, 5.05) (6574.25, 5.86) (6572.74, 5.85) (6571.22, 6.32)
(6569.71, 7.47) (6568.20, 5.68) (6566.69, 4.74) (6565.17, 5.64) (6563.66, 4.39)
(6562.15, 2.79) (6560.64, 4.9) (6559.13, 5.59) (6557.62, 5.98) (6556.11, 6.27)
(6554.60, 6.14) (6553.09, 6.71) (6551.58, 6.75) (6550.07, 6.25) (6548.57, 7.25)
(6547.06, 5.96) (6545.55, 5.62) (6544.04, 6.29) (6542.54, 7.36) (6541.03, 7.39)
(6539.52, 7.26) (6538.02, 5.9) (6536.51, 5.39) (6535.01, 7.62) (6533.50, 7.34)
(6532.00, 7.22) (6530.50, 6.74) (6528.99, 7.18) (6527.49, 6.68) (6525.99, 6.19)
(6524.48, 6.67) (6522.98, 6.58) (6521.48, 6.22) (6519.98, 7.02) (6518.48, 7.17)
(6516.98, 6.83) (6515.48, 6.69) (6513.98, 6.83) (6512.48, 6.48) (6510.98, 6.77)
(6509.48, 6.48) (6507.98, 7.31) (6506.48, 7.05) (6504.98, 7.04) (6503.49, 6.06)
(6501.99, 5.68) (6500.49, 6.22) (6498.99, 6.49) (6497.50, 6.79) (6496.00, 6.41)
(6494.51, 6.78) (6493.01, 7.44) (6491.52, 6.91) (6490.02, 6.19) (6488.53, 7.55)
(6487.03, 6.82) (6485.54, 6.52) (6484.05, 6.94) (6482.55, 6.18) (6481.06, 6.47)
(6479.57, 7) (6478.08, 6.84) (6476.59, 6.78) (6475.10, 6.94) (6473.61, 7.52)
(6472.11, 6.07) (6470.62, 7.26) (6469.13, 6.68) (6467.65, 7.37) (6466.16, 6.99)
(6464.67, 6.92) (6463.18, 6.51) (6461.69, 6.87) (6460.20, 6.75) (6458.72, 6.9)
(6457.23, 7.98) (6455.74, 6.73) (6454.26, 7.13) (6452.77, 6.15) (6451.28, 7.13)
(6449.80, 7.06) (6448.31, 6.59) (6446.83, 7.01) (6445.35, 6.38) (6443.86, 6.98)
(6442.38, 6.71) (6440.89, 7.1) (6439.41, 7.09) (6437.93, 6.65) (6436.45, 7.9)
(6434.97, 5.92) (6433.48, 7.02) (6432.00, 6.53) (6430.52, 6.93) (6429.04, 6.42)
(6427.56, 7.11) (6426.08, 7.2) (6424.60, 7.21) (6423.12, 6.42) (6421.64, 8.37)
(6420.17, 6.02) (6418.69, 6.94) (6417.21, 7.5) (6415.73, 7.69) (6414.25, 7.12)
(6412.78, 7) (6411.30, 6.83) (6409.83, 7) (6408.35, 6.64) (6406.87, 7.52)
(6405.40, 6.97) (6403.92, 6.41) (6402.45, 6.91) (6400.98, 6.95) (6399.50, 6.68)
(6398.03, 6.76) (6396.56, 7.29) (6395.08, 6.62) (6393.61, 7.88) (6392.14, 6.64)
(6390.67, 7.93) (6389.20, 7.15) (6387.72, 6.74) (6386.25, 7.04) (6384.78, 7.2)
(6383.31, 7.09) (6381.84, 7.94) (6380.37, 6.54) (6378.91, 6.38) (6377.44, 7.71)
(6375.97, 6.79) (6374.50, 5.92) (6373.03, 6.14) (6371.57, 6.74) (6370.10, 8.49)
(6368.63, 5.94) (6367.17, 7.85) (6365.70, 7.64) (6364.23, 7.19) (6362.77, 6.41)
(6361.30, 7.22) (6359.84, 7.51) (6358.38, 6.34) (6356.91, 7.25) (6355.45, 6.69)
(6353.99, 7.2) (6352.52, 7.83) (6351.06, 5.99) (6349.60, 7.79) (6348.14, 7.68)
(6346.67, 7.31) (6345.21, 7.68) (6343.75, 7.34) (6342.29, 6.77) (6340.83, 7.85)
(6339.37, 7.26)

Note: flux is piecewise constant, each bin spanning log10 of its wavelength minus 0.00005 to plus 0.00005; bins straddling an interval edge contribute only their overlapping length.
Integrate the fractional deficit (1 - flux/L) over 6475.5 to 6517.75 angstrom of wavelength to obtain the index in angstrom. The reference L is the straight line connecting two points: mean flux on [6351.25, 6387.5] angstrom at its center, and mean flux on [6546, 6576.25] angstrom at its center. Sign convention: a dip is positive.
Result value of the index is -3.4 angstrom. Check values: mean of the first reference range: 7.02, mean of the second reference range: 5.78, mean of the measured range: 6.7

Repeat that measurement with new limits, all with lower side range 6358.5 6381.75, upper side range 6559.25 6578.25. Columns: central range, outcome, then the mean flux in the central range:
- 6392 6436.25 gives -2.2 angstrom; 6.97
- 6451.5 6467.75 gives -1.7 angstrom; 6.92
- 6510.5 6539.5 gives -4.8 angstrom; 6.73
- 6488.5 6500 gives -1.4 angstrom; 6.76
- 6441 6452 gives -0.8 angstrom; 6.85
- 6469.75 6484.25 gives -1.5 angstrom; 6.79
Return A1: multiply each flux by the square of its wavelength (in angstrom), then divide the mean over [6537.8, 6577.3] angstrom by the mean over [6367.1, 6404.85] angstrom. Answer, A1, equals 0.9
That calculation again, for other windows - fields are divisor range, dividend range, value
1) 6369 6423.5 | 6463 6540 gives 0.99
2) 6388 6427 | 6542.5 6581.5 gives 0.88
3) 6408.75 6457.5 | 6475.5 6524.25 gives 0.98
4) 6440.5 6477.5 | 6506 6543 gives 1.01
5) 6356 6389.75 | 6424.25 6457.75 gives 1.01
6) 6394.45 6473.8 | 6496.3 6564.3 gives 0.96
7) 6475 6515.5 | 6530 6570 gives 0.93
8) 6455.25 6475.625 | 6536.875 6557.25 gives 0.96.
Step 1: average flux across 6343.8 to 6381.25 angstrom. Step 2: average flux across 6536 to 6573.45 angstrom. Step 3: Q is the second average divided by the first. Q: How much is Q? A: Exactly 0.85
